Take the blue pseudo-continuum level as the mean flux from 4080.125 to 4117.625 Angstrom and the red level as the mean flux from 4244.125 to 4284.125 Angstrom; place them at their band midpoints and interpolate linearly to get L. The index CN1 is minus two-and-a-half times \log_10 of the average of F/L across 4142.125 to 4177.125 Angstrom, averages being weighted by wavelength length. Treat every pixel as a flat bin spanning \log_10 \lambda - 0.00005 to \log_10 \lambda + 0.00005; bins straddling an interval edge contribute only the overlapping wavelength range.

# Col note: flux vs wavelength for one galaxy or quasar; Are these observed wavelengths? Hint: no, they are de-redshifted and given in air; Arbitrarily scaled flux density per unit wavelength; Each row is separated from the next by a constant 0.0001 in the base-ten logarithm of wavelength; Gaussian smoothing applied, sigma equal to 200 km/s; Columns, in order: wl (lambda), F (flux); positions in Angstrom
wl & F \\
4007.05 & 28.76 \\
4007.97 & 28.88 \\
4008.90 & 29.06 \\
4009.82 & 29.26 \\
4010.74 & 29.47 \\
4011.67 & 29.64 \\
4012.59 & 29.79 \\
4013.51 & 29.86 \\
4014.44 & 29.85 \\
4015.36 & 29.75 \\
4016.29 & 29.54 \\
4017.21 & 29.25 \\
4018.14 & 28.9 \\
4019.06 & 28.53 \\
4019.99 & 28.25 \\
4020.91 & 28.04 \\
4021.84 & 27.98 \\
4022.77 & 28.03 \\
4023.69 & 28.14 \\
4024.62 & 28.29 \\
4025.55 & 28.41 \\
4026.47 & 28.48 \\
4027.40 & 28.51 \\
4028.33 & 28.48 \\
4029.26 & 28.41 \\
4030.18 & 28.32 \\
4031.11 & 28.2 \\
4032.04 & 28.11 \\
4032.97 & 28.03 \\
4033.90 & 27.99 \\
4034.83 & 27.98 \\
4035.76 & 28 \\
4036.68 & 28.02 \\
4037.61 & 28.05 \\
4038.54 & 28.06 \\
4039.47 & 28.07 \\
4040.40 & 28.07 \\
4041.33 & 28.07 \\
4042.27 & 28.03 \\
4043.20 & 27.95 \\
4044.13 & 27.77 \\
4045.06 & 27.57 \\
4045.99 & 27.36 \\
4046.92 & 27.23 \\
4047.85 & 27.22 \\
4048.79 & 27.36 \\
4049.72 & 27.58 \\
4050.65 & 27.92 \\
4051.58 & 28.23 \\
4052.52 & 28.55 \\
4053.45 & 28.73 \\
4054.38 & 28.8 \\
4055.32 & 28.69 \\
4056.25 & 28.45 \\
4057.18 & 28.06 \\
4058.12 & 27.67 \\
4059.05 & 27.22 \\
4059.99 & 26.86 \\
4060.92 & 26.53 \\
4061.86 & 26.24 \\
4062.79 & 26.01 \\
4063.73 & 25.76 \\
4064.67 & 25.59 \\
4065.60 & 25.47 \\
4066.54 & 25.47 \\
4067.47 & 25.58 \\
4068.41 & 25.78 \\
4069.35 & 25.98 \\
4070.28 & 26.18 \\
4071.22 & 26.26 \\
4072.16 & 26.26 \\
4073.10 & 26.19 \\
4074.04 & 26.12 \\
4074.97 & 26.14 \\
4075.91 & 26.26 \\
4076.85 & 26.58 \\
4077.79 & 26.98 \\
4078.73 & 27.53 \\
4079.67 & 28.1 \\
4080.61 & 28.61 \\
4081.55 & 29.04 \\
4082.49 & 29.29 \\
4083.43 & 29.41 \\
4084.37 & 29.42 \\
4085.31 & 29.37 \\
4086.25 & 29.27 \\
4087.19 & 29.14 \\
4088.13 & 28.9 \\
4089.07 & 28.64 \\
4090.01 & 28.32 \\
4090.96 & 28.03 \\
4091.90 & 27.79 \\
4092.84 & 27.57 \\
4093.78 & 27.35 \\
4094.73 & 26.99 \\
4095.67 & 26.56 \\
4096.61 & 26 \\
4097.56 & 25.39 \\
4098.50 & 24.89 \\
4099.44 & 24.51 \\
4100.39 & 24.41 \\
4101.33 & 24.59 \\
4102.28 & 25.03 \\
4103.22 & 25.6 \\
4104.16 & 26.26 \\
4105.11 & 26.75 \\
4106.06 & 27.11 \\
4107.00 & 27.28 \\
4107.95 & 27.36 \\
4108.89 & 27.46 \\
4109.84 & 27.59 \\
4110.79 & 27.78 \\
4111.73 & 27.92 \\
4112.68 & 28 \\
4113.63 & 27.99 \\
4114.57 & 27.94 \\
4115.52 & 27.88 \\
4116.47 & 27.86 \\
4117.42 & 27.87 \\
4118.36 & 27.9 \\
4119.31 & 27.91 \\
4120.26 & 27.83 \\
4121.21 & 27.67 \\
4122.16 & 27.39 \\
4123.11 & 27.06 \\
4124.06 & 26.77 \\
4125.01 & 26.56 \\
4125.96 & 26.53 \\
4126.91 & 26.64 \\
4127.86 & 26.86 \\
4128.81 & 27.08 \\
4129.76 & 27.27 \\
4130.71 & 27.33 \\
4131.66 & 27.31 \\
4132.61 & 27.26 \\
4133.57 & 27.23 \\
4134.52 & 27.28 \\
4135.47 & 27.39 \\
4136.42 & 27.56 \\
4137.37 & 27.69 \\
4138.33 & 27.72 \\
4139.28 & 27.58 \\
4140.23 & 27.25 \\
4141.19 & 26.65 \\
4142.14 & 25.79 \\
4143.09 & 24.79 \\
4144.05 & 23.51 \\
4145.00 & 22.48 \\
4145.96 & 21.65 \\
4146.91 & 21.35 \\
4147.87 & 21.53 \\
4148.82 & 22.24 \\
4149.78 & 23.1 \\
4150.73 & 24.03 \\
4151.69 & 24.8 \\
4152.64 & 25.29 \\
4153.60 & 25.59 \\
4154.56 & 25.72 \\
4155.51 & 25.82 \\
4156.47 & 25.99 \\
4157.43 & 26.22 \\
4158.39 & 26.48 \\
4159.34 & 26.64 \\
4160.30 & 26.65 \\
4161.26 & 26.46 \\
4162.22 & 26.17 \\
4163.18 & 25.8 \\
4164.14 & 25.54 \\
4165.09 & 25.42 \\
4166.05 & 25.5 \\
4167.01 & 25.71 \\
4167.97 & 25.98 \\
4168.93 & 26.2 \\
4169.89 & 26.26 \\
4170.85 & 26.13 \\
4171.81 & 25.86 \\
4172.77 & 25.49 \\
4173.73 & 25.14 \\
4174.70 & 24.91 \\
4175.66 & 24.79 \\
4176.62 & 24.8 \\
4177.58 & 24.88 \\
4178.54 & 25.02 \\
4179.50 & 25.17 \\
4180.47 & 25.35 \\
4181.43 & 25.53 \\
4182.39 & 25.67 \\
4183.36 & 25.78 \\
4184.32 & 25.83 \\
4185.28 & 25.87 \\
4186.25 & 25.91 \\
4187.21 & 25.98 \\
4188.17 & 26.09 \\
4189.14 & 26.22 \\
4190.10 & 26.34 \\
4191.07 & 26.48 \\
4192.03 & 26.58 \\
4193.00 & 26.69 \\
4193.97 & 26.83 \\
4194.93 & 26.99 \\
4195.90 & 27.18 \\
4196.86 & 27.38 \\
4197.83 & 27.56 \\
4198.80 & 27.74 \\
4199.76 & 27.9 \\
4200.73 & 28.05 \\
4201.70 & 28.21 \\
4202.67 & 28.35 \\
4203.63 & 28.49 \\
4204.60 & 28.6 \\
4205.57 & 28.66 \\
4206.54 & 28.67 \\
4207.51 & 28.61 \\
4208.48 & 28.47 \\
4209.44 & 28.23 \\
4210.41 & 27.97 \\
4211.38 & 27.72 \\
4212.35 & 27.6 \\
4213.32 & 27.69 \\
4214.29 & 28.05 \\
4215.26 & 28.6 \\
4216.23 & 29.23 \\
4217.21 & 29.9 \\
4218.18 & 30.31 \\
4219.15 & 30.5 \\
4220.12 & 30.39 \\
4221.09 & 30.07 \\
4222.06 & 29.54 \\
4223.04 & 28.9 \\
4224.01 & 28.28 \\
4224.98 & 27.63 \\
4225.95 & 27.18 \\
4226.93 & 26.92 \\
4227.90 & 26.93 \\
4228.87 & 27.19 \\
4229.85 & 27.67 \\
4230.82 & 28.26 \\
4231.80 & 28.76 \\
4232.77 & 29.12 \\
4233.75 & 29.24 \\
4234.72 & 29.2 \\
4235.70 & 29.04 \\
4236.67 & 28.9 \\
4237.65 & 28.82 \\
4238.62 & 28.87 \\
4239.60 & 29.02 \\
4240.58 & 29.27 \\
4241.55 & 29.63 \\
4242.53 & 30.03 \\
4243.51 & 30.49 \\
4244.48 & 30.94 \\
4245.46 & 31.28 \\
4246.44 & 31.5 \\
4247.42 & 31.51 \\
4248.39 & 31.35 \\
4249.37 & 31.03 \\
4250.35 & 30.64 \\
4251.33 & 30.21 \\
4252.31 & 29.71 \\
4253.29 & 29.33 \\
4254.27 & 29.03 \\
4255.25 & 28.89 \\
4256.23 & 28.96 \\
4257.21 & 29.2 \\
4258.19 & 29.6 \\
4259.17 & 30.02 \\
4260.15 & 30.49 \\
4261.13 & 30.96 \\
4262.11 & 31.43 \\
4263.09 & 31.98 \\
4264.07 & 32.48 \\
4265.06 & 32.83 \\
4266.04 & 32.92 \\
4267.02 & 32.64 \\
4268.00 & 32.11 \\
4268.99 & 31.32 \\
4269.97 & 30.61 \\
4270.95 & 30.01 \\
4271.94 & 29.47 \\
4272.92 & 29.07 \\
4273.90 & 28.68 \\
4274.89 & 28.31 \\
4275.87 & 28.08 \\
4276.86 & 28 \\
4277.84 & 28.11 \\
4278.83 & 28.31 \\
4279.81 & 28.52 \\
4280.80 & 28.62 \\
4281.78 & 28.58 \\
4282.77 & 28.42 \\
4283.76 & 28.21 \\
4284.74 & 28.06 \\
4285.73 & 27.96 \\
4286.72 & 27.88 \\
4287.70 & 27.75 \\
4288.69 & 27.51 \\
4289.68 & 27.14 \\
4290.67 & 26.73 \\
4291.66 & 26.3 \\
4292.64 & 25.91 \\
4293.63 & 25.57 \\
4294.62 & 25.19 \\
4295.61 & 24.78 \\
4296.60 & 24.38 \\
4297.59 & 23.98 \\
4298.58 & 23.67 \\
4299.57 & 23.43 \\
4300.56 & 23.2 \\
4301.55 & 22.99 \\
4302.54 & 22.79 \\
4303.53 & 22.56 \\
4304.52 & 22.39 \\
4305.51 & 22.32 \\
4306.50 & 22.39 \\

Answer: 0.14 mag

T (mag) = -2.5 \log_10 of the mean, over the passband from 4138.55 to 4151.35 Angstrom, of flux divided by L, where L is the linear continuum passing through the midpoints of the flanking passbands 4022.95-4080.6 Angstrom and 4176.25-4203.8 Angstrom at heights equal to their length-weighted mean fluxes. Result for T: 0.116 mag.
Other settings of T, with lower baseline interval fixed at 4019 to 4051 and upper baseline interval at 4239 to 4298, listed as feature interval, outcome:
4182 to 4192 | 0.11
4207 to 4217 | 0.02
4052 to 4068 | 0.04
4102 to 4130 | 0.05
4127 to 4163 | 0.11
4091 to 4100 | 0.08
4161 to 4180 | 0.13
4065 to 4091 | 0.03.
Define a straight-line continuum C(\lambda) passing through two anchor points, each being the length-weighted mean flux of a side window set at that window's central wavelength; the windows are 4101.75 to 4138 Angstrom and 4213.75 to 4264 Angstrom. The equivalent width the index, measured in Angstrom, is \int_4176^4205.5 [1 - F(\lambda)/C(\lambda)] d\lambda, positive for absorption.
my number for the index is 2.07 Angstrom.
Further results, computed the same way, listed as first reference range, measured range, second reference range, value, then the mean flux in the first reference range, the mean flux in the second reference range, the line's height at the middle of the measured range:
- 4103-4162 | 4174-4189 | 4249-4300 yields 1.0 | 26.4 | 28.7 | 27.2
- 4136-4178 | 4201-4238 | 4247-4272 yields 0.1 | 25.3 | 30.7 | 28.6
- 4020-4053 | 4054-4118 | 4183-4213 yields 1.6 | 28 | 27.3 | 27.8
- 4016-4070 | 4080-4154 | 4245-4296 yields 3.9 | 27.7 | 29.3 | 28.2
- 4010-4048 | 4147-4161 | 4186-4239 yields 1.6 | 28.4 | 28.1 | 28.2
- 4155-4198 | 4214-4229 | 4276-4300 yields -1.4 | 26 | 26.8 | 26.3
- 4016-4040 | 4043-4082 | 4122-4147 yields 0.8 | 28.3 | 26.4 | 27.7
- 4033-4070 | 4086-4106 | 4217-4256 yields 0.8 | 27.4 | 29.4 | 27.9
